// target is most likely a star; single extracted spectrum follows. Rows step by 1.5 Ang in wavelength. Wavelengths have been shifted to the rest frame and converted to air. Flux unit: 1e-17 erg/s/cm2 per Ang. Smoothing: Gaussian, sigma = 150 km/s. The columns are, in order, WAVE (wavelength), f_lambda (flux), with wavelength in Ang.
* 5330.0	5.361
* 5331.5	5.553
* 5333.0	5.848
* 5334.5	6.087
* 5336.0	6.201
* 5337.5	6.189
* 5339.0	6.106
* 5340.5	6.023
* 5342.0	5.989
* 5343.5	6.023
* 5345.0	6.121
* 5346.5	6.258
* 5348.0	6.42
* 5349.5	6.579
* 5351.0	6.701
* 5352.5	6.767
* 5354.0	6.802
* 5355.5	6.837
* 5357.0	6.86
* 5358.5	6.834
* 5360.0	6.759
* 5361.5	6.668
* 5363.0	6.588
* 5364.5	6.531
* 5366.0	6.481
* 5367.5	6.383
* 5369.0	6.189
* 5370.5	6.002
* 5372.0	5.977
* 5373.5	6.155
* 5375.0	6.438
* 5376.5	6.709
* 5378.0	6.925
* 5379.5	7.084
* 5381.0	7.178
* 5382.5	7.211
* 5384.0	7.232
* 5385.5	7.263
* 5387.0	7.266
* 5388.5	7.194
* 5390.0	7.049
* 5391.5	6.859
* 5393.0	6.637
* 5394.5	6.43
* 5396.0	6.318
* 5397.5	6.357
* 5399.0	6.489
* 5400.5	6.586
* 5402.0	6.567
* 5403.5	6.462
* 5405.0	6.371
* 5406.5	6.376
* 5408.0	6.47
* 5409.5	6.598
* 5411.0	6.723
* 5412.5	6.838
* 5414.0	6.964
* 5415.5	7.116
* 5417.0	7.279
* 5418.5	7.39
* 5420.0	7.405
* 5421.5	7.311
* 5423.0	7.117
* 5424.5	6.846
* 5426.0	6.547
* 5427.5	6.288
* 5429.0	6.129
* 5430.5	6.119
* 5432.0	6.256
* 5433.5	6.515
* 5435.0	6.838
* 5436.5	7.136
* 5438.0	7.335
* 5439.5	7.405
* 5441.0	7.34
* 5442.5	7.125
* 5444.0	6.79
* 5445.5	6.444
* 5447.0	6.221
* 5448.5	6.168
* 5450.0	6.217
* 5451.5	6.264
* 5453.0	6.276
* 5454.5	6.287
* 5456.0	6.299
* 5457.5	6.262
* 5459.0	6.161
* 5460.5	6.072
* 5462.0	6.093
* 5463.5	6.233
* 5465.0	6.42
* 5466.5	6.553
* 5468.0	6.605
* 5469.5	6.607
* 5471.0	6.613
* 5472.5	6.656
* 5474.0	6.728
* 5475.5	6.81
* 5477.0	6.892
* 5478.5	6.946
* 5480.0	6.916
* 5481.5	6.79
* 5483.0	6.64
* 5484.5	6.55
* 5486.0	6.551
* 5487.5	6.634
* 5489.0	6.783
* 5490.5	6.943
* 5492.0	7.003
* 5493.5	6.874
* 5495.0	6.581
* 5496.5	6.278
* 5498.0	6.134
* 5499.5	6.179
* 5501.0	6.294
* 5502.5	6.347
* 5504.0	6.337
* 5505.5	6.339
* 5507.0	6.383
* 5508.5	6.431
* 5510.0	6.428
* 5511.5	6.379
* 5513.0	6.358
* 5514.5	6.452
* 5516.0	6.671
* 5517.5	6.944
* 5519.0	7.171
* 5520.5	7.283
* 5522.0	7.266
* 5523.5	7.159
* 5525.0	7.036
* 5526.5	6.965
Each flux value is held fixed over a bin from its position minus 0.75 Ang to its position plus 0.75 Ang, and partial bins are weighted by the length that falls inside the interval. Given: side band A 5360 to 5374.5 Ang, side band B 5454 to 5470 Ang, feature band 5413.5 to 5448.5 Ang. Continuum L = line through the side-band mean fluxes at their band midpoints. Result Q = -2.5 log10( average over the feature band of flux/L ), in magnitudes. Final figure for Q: -0.085 mag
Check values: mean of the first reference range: 6.35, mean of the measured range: 6.85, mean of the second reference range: 6.32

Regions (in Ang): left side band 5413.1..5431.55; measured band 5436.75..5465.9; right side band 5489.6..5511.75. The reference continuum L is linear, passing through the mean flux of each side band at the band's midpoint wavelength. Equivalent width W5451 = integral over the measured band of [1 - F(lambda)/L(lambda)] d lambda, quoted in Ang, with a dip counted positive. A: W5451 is 0.92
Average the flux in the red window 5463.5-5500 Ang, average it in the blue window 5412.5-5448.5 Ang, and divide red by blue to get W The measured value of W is 0.97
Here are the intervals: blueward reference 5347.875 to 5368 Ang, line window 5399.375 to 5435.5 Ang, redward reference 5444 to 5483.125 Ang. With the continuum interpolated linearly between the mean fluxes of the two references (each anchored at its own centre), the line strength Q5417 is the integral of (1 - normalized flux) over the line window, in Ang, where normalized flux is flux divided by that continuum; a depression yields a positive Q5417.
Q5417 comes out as -0.8 Ang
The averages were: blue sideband 6.67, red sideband 6.47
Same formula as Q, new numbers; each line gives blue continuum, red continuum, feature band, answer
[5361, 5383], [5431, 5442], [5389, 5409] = 0.03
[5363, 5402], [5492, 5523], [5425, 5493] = 0.00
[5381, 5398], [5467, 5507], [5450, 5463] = 0.08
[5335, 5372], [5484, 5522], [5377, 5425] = -0.07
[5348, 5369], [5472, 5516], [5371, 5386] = -0.03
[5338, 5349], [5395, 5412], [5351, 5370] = -0.07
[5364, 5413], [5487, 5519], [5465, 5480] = -0.02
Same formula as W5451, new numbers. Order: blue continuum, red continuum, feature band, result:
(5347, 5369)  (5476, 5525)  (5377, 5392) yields -1.09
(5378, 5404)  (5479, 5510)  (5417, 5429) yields -0.36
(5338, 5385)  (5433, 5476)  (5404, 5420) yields -0.68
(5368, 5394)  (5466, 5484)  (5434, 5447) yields -0.47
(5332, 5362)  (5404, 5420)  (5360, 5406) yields -0.11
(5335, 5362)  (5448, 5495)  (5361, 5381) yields -0.09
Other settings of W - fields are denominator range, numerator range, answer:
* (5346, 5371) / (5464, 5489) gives 1.02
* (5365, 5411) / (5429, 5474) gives 0.98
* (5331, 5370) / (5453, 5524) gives 1.03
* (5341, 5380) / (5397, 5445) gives 1.04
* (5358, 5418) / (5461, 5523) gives 0.99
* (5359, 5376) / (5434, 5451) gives 1.07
